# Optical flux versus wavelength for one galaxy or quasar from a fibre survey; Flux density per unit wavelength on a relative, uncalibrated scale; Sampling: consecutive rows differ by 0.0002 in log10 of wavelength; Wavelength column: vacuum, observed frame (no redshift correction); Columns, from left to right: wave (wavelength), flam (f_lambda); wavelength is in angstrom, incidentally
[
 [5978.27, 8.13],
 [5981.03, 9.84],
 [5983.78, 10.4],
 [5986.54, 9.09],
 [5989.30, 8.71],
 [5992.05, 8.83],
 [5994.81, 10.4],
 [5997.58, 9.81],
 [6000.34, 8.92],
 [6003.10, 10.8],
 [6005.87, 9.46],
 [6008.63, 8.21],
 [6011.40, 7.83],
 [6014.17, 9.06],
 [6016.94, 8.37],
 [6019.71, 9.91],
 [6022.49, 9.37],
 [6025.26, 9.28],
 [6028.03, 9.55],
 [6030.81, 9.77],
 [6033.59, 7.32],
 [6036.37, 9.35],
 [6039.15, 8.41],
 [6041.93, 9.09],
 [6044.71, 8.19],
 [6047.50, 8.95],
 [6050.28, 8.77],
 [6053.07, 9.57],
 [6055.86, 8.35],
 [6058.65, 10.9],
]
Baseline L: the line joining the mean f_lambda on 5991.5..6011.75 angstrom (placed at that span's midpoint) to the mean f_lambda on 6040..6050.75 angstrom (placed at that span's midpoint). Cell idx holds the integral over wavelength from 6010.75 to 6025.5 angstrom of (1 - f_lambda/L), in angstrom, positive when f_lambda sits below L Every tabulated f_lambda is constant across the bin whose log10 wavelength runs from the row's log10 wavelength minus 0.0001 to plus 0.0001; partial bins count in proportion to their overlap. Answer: 0.2 angstrom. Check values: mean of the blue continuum 9.37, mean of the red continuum 8.74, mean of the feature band 9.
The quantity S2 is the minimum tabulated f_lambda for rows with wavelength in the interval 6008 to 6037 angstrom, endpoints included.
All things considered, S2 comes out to 7.32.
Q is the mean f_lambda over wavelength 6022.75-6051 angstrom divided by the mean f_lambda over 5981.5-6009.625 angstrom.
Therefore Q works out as 0.94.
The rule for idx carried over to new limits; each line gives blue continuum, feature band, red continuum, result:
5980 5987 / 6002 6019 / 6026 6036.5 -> 0.7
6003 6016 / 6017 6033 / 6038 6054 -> -0.9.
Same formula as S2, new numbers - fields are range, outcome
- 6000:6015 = 7.83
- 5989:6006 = 8.71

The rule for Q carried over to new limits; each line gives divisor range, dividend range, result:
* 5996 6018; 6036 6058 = 0.98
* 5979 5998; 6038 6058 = 0.93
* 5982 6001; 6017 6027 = 0.99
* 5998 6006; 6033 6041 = 0.87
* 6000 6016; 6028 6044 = 0.98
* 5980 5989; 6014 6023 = 0.95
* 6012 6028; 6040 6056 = 0.97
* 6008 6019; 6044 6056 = 1.04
